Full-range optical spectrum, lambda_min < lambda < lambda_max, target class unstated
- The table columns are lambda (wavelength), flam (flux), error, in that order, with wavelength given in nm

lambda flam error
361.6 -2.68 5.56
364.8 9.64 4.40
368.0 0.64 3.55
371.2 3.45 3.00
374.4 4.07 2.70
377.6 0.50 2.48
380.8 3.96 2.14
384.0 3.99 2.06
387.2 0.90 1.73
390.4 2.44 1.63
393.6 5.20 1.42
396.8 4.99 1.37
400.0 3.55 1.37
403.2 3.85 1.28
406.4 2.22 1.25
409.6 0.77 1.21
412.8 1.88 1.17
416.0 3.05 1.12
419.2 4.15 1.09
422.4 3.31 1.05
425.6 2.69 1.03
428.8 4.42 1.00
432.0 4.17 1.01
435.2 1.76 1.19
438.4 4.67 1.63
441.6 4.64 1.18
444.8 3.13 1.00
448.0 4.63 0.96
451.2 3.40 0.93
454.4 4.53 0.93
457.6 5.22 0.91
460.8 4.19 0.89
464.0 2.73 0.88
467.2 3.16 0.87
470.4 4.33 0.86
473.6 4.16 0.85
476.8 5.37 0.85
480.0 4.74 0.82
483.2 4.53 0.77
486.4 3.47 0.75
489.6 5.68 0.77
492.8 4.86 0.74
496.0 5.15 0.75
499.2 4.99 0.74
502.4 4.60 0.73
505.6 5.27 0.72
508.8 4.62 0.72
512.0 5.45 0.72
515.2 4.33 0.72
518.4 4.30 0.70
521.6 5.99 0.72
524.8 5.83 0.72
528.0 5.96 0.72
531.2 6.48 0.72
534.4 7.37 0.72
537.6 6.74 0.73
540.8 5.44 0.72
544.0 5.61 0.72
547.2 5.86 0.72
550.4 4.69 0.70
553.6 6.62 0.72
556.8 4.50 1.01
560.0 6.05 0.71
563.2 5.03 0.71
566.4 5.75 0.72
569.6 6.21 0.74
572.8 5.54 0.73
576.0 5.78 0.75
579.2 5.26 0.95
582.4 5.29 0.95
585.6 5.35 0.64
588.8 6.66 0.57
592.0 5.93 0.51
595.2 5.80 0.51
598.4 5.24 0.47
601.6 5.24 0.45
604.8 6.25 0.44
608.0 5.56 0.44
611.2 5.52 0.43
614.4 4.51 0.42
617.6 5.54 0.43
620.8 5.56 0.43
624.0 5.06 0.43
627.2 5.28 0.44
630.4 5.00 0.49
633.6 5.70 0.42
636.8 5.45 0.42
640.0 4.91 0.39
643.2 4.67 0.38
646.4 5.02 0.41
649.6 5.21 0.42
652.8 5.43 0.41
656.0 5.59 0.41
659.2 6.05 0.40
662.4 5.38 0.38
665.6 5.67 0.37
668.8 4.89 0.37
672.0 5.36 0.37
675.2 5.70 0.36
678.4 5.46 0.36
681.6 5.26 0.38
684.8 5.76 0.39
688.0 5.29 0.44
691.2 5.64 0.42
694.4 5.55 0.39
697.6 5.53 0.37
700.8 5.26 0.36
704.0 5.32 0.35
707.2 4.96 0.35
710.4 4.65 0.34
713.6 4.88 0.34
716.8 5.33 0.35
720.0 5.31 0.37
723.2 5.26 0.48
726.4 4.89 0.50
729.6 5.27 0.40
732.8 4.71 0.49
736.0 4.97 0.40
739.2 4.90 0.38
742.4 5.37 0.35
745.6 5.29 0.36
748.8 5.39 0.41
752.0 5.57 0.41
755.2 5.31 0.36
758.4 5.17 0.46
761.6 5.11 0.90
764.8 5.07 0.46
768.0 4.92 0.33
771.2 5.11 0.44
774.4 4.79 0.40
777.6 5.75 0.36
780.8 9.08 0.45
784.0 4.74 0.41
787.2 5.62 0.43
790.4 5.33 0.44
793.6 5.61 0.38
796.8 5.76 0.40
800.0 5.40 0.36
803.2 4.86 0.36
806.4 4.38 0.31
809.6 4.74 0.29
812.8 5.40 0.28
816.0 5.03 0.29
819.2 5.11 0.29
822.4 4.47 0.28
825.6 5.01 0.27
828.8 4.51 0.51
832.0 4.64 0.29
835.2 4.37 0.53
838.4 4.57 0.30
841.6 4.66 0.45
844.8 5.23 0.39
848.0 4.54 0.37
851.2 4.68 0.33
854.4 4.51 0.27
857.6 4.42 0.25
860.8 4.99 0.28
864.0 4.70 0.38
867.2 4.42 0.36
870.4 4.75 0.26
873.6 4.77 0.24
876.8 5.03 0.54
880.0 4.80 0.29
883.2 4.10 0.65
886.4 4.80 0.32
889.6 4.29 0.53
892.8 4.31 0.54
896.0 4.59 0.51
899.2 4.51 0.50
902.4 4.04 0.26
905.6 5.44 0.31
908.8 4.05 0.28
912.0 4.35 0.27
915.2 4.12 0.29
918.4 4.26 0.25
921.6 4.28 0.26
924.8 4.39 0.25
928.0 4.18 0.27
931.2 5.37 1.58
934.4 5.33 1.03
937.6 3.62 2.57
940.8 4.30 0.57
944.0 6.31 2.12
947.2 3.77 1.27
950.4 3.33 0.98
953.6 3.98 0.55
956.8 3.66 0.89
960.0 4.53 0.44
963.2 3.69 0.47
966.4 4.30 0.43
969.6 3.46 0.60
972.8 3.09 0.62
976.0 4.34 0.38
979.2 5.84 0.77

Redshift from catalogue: 0.19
